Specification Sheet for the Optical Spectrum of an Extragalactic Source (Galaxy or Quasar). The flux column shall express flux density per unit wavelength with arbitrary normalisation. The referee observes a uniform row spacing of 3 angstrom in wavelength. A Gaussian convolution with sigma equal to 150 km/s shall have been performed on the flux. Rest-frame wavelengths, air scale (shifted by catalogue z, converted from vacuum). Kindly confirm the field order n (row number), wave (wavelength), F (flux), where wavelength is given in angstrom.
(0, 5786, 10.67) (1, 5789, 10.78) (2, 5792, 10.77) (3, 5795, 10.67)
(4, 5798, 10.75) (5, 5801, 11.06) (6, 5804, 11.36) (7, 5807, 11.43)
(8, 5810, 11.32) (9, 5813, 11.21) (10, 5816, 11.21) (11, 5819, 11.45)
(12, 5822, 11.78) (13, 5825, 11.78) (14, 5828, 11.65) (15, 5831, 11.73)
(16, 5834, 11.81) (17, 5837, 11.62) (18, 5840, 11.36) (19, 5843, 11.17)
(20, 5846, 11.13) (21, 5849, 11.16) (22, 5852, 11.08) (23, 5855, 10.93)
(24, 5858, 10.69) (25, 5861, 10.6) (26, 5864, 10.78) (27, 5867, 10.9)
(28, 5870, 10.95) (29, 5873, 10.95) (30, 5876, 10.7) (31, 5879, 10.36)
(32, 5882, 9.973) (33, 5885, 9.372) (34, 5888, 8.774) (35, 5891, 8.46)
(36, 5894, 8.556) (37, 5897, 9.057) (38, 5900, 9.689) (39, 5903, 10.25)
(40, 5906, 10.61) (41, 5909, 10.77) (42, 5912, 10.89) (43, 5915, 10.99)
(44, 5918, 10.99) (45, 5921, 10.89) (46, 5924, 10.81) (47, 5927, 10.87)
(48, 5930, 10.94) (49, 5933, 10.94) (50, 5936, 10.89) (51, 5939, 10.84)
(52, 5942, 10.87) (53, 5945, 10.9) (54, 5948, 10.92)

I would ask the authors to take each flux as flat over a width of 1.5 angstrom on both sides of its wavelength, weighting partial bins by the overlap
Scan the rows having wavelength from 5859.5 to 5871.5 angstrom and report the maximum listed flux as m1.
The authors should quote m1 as 10.95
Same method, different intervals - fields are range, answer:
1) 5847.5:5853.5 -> 11.16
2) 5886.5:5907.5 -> 10.61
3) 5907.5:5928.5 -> 10.99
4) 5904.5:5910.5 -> 10.77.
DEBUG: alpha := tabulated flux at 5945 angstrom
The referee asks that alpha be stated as 10.9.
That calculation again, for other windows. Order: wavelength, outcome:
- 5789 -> 10.78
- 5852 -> 11.08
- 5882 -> 9.973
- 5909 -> 10.77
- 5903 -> 10.25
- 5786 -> 10.67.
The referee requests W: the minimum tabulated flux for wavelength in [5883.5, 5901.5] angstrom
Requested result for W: 8.46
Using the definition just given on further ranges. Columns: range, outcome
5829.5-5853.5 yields 11.08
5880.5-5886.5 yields 9.372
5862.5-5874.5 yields 10.78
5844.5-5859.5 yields 10.69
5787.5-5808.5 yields 10.67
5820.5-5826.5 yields 11.78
